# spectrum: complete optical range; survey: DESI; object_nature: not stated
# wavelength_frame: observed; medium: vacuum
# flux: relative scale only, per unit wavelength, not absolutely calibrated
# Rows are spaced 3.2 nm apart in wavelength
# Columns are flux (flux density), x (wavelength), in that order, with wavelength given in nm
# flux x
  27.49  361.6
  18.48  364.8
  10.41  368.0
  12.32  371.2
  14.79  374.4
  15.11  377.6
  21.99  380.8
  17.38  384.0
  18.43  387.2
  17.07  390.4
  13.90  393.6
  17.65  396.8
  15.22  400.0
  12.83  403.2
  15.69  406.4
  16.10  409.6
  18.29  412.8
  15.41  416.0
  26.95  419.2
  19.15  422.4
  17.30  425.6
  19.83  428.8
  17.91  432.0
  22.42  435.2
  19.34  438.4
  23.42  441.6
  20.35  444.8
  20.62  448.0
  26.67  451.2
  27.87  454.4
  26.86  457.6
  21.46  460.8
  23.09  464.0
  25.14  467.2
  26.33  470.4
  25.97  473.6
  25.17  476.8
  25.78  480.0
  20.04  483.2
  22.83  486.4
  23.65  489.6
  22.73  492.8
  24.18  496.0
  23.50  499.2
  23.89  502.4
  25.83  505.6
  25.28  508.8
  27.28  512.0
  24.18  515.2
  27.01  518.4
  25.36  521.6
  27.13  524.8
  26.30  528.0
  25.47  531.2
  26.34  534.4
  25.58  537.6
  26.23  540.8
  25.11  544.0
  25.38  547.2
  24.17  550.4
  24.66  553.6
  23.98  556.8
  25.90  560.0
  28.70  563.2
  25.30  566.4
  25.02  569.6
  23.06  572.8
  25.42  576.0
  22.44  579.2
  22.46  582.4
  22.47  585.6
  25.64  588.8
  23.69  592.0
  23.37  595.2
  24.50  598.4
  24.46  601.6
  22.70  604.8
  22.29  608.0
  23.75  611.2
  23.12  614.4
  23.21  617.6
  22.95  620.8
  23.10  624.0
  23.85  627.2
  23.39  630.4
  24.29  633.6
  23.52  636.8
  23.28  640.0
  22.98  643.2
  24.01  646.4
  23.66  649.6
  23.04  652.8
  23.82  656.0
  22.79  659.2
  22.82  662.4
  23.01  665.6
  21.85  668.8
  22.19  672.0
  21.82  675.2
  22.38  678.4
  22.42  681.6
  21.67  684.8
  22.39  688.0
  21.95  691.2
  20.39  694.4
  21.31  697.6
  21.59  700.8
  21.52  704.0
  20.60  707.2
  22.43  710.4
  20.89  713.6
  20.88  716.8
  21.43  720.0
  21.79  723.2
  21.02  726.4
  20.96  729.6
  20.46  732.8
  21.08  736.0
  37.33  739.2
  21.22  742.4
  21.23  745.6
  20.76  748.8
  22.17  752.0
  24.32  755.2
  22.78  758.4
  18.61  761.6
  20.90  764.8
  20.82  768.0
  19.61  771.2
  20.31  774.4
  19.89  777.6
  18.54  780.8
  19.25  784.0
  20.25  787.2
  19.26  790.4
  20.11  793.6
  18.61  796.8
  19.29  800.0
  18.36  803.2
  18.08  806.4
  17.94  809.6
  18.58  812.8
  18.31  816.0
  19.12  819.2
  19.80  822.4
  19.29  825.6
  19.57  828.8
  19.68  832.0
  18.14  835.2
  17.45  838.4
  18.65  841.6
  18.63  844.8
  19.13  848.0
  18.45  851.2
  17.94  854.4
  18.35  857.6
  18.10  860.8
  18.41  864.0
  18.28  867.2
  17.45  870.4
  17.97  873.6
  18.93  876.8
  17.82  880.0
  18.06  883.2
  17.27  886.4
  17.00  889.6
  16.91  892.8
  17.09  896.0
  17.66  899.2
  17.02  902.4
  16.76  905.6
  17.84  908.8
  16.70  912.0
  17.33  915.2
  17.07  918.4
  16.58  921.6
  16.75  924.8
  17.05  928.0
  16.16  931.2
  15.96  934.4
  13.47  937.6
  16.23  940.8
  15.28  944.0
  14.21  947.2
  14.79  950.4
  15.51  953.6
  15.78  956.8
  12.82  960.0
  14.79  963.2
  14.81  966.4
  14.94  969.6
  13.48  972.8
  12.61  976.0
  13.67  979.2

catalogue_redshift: 0.125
